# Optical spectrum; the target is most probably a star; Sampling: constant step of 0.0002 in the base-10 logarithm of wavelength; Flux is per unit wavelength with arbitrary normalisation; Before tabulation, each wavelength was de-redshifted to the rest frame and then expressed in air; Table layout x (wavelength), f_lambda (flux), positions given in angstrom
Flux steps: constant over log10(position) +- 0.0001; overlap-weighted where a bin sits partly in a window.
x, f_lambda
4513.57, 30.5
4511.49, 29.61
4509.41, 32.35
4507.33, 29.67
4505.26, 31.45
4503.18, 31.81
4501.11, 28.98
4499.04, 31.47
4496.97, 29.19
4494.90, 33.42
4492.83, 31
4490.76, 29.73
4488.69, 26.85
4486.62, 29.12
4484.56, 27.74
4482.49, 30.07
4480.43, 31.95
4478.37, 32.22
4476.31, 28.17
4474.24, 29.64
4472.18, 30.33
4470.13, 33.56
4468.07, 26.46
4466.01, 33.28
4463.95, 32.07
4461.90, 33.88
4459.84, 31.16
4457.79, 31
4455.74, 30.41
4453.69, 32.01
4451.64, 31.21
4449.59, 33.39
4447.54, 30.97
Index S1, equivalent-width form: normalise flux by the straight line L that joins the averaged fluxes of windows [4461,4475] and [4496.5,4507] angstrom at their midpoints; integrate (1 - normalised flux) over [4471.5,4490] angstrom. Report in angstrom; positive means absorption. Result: 0.9 angstrom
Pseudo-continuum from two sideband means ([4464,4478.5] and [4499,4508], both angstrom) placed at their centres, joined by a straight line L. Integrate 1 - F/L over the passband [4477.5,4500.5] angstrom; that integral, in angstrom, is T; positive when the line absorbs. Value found 0.3 angstrom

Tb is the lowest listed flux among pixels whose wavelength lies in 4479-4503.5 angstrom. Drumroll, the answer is 26.85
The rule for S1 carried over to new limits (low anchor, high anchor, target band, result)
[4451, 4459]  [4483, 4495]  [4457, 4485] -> -0.5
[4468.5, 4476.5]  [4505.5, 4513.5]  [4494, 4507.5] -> -0.2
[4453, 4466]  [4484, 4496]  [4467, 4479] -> 0.4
